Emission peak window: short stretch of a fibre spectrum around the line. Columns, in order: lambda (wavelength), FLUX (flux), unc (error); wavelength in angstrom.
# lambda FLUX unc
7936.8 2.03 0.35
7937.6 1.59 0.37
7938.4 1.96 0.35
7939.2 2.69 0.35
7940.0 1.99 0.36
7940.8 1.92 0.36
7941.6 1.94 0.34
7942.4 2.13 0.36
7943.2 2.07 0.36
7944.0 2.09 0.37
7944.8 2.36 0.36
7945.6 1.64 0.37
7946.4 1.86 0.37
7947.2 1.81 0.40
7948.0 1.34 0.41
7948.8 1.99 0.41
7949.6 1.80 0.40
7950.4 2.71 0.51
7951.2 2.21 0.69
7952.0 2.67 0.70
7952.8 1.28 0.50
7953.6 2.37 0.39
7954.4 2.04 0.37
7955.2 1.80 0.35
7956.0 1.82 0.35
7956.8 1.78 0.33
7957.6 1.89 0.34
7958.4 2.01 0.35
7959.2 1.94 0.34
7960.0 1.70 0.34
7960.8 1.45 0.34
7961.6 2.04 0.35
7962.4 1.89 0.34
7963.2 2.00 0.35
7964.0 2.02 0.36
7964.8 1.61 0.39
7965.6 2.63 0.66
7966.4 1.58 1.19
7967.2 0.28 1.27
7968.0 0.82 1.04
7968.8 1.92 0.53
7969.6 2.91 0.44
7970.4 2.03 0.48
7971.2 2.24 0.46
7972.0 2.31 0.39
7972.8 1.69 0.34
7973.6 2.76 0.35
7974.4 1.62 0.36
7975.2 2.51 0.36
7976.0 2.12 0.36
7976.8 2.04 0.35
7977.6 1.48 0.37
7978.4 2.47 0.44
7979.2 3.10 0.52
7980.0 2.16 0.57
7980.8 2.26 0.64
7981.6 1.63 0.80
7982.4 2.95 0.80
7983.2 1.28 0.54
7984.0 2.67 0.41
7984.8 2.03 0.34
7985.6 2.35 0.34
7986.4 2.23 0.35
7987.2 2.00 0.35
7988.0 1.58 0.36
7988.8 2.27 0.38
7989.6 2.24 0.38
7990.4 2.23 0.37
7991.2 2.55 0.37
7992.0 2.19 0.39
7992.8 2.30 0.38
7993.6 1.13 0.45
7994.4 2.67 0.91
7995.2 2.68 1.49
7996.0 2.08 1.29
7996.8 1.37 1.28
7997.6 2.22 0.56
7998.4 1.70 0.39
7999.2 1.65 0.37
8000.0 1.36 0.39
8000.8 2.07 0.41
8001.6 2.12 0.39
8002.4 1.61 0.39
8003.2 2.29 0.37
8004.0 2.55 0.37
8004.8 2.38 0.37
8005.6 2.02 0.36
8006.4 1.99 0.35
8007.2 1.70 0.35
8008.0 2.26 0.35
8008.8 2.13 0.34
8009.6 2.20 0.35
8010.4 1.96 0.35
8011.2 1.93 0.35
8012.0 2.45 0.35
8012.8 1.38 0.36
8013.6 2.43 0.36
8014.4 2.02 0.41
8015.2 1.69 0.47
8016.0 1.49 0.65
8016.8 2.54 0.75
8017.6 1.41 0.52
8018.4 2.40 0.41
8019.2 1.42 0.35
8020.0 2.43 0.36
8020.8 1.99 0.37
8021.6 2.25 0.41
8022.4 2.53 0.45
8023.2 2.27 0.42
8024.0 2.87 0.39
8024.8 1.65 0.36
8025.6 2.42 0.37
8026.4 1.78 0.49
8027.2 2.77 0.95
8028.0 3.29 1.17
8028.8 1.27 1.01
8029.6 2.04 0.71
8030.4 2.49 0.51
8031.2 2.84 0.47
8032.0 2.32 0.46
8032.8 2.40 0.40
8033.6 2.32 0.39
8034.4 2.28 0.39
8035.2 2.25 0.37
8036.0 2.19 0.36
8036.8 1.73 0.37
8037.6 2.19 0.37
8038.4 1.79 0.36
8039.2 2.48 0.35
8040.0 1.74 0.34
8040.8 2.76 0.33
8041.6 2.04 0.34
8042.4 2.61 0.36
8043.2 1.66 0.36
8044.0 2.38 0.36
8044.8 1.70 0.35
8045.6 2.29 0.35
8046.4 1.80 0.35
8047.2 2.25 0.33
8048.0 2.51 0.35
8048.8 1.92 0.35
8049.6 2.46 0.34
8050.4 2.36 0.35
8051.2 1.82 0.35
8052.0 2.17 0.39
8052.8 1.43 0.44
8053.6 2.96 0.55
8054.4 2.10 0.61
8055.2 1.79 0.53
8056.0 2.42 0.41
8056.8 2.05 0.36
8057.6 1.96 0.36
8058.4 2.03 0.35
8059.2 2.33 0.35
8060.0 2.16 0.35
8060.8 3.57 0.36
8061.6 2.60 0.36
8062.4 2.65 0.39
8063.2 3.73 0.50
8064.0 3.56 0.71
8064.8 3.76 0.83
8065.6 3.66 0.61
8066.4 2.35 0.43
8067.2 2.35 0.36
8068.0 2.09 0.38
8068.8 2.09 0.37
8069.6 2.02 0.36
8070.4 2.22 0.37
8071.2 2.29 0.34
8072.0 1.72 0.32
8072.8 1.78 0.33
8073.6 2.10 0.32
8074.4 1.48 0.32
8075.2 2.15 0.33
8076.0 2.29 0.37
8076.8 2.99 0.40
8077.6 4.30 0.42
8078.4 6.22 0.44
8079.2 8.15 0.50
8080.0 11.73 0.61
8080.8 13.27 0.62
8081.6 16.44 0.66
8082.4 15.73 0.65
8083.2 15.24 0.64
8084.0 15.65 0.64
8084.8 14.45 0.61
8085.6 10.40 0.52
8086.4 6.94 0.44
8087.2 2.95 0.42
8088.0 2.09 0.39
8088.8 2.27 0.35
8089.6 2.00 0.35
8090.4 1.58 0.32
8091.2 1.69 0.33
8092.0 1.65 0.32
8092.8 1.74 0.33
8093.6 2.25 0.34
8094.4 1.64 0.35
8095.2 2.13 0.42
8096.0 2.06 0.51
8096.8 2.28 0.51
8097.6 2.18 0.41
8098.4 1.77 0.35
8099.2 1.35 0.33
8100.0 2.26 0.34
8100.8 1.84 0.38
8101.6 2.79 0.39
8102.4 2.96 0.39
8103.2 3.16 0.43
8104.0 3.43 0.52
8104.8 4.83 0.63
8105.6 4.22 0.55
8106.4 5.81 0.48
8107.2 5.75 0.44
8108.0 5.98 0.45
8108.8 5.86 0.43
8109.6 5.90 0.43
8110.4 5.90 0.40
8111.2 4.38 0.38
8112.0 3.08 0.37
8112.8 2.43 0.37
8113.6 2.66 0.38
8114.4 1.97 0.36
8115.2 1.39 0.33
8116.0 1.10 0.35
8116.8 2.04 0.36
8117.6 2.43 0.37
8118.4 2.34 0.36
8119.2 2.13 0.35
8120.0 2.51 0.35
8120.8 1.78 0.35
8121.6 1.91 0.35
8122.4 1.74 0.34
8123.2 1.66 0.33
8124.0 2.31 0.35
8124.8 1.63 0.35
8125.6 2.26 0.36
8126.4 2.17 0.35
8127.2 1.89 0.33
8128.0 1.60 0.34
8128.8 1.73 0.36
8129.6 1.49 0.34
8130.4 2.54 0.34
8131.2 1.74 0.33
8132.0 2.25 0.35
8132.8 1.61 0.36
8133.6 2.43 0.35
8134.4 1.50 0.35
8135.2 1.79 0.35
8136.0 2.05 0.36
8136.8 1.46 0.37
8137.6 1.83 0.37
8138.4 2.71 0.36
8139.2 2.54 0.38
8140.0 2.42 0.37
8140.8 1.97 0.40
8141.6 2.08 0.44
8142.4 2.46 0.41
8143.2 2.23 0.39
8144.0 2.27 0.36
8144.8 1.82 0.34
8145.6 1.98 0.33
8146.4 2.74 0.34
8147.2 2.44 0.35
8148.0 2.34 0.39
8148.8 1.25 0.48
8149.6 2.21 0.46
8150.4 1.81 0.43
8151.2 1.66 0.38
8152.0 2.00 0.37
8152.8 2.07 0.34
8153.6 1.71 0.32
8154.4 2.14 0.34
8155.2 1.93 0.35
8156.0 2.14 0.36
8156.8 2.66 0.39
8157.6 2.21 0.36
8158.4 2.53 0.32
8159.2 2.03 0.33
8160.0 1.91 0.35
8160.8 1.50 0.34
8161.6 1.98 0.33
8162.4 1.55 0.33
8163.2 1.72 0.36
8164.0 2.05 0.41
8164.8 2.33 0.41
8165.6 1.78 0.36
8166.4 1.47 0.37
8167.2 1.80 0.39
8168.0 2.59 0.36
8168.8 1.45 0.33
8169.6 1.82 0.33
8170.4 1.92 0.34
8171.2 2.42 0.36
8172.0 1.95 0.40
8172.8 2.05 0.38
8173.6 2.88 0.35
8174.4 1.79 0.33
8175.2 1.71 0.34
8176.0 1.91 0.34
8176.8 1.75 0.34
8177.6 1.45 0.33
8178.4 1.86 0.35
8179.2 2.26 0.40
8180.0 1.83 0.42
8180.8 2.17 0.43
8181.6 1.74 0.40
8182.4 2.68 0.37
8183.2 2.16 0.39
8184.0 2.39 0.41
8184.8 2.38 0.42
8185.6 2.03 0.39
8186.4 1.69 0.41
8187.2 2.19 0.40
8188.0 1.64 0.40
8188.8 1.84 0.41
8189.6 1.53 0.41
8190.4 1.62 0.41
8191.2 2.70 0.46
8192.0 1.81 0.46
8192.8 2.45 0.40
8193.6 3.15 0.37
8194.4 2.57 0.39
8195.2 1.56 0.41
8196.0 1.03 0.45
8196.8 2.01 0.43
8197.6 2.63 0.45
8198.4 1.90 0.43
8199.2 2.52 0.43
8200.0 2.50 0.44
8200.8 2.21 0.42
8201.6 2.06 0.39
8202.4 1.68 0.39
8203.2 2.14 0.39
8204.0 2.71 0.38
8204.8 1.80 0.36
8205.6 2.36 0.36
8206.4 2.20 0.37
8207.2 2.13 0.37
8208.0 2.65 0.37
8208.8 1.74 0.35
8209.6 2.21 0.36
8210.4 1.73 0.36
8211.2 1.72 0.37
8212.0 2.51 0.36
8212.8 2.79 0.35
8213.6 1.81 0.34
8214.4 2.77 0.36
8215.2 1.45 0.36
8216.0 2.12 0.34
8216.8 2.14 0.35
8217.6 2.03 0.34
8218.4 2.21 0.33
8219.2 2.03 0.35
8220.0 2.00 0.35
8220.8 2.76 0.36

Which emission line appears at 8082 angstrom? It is H-alpha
